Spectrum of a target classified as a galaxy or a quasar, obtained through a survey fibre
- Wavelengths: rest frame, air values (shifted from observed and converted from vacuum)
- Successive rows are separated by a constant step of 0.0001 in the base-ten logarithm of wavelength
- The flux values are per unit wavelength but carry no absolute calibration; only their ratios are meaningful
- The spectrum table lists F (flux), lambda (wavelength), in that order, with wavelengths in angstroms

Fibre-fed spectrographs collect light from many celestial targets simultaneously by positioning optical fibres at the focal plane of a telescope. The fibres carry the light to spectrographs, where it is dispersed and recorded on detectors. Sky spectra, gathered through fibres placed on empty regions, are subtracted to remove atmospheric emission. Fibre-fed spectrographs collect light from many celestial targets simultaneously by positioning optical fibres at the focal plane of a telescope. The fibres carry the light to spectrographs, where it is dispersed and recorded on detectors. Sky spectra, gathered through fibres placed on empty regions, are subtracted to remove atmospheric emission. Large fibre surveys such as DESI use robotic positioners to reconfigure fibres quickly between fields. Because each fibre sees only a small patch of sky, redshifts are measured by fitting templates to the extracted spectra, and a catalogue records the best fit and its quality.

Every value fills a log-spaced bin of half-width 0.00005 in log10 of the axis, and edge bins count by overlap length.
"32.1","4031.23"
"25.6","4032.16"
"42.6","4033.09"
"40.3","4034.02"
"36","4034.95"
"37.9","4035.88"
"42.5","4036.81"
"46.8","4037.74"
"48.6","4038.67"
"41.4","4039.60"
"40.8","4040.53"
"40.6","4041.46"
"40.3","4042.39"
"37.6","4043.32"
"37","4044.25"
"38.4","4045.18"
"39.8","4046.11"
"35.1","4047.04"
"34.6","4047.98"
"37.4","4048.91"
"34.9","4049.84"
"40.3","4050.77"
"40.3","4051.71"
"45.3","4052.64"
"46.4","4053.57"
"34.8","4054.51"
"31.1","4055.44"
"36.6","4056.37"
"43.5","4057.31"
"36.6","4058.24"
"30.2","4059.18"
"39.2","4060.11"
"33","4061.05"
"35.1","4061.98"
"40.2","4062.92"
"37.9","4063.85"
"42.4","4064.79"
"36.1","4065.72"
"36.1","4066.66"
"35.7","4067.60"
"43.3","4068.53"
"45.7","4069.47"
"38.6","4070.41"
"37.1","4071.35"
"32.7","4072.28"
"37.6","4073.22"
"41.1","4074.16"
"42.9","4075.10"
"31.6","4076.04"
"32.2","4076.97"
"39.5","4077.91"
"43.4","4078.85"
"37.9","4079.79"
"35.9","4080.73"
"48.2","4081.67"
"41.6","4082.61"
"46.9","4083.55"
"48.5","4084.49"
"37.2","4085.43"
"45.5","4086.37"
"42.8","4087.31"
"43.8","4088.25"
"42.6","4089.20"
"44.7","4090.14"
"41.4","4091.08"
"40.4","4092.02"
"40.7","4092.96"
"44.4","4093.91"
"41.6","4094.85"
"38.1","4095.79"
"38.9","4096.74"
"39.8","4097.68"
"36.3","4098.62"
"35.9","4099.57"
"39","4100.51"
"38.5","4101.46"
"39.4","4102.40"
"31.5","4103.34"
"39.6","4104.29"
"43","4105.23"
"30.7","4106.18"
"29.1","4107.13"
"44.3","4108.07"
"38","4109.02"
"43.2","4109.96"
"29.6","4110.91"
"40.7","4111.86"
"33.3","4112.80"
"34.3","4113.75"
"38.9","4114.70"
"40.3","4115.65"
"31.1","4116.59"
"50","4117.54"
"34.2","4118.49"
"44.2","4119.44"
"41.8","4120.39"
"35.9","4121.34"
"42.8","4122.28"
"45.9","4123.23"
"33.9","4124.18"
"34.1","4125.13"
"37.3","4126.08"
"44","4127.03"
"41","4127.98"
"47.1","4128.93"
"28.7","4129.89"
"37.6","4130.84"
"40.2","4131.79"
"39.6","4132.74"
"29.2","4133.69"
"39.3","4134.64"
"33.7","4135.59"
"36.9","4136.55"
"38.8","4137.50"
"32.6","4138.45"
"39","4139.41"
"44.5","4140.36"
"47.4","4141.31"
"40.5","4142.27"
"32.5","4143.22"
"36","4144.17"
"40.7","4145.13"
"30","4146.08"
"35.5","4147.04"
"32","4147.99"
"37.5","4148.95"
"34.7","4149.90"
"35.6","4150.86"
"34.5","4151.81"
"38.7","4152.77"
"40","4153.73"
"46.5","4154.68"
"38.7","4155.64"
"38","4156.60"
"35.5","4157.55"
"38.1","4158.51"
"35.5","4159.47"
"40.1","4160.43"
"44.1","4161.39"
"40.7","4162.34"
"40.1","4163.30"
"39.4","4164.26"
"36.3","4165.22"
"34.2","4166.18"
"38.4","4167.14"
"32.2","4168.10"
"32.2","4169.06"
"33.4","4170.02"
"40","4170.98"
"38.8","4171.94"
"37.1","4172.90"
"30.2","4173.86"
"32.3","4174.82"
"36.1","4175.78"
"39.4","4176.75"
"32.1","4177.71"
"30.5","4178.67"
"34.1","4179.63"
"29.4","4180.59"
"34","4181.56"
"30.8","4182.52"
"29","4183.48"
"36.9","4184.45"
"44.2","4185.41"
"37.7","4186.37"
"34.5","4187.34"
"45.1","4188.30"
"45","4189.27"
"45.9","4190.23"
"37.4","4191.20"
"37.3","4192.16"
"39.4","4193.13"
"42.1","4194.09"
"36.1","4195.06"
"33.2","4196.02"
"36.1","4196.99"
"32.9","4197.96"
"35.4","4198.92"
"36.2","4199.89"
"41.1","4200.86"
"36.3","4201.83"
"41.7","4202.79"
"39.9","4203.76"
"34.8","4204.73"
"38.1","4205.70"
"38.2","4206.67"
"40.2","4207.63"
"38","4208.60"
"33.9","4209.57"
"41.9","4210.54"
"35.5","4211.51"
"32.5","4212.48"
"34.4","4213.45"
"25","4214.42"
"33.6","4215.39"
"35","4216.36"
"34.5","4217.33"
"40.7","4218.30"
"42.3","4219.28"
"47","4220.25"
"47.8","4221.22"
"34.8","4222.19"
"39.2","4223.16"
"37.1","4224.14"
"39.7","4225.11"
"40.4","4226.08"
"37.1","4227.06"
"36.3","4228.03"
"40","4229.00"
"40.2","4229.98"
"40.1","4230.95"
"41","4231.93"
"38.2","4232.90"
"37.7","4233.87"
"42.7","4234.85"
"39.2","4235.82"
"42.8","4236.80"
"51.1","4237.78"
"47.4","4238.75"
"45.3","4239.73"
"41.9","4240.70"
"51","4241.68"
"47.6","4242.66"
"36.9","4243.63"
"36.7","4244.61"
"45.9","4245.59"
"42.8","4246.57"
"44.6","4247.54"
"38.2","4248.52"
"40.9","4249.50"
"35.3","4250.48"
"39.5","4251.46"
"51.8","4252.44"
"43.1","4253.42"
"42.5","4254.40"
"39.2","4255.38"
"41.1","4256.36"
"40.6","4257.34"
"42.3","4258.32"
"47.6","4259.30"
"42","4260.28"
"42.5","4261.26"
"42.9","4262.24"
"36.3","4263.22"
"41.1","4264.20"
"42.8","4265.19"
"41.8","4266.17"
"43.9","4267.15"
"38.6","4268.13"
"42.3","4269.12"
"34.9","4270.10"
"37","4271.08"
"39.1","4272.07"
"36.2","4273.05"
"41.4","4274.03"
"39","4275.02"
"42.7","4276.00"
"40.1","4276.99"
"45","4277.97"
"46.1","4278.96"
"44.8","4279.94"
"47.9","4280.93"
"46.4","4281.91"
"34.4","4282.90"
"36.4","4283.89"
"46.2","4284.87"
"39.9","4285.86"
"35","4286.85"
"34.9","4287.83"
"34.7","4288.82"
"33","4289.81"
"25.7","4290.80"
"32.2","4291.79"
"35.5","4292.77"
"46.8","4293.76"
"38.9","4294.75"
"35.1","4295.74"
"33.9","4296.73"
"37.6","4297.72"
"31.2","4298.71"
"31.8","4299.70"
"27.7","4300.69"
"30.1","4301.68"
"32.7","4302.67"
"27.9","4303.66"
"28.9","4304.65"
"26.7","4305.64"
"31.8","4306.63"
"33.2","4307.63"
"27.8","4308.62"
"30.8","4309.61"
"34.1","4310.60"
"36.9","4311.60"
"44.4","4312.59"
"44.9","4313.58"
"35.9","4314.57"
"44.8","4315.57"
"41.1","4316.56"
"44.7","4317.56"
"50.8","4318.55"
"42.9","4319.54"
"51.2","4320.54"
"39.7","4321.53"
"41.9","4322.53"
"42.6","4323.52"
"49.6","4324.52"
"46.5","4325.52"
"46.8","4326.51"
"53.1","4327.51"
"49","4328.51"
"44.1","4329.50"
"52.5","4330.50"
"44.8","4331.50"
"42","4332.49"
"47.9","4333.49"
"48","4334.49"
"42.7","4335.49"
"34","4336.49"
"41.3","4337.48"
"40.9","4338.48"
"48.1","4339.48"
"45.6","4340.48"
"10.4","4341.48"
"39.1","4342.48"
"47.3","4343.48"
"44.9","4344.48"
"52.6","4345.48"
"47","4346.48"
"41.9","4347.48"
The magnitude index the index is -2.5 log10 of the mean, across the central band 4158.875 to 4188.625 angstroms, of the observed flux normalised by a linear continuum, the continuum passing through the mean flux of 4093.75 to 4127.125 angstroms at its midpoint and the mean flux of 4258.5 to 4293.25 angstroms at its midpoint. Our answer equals 0.082 mag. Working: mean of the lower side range 38.3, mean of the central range 36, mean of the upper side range 39.7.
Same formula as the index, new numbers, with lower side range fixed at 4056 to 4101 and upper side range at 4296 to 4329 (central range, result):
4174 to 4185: 0.18 mag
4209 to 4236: 0.02 mag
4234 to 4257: -0.11 mag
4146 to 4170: 0.06 mag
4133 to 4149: 0.07 mag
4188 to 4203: 0.01 mag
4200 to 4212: 0.02 mag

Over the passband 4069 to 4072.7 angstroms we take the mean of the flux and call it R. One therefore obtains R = 38.6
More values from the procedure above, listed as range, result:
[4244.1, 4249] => 41.6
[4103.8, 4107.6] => 35.5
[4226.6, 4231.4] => 38.8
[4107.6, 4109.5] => 41.3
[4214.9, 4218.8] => 35.9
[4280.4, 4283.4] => 42.8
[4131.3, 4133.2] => 39.9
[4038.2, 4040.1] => 44.9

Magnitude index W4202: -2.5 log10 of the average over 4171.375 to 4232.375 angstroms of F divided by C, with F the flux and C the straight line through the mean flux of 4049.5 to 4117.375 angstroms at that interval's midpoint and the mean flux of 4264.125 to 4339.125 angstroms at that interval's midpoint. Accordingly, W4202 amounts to 0.06 mag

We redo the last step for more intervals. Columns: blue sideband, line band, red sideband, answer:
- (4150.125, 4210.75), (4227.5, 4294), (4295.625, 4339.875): -0.057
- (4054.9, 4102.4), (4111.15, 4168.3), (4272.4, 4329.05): 0.033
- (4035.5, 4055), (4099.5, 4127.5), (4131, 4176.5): 0.001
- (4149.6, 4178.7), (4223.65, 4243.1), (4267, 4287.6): -0.068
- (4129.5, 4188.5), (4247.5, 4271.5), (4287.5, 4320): -0.154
